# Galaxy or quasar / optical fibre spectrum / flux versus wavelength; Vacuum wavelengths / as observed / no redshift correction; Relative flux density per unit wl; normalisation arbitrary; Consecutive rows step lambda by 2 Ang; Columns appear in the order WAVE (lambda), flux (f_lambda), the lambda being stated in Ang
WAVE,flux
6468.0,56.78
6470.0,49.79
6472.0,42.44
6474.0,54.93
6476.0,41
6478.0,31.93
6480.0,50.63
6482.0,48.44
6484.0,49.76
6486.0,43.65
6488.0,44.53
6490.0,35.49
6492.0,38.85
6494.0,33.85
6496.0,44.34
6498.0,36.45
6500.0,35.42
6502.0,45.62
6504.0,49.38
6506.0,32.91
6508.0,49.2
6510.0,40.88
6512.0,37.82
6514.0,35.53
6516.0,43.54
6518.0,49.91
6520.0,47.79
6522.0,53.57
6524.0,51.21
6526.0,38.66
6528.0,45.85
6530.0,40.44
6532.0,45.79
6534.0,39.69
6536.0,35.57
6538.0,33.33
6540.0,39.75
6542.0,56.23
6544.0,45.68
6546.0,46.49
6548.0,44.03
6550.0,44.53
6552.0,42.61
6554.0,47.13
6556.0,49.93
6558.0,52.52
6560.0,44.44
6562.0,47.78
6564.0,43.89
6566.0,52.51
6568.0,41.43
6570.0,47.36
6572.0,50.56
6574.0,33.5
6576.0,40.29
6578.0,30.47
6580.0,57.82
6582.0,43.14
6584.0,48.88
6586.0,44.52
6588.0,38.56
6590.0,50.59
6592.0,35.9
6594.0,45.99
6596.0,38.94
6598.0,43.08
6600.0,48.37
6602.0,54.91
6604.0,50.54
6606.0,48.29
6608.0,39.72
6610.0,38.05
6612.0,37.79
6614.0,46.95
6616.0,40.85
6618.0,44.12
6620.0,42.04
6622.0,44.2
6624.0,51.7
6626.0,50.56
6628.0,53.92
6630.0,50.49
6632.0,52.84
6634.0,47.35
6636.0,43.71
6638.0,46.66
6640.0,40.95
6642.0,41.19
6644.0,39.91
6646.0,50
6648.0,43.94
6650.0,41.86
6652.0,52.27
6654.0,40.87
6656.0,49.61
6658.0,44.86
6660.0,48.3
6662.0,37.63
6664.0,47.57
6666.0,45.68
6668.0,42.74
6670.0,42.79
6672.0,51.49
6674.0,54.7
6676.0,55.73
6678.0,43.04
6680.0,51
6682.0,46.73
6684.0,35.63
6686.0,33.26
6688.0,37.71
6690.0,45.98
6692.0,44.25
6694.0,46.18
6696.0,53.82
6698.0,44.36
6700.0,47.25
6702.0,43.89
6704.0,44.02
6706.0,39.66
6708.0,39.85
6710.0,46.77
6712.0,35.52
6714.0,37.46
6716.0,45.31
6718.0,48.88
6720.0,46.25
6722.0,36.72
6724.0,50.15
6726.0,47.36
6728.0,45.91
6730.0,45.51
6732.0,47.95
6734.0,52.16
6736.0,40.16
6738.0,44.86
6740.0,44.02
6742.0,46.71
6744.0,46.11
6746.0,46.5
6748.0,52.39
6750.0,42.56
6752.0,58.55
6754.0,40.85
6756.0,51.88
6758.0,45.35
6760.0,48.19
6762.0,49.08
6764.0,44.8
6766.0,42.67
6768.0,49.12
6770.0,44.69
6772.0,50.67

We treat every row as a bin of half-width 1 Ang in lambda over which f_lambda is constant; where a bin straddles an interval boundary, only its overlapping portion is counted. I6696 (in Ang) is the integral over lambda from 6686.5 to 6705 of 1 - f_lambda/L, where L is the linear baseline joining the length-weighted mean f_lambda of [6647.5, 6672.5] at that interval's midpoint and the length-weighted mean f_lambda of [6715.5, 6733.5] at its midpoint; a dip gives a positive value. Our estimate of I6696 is 0.3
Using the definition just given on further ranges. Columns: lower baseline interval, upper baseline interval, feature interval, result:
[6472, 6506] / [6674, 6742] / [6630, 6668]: -1.12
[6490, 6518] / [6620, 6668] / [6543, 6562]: -1.79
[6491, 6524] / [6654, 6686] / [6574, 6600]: 0.67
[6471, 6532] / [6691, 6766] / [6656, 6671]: 0.12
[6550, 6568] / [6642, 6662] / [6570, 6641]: 1.56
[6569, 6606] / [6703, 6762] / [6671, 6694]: -0.11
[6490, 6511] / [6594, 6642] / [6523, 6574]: -2.65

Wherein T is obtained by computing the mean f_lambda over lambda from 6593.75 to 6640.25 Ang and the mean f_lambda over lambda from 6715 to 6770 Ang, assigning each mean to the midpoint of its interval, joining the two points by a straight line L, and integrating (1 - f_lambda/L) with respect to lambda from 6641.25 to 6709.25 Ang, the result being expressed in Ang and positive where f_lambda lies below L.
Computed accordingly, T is 1.96 Ang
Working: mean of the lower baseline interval 46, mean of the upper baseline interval 46.6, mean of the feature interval 45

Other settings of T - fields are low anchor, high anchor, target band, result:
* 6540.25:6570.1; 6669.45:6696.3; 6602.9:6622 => 1.3 Ang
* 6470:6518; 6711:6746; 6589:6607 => -1.2 Ang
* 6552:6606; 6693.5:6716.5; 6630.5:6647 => -0.3 Ang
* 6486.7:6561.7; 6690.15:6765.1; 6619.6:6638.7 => -1.7 Ang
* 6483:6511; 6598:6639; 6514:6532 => -1.4 Ang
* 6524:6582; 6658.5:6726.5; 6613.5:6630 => -0.9 Ang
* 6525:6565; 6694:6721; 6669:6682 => -1.6 Ang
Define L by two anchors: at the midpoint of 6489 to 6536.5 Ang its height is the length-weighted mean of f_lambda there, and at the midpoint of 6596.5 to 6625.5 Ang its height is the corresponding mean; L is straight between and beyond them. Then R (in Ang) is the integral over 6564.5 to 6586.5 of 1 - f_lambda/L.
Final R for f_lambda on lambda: -0.31 Ang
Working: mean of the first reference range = 42.1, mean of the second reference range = 45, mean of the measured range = 44.6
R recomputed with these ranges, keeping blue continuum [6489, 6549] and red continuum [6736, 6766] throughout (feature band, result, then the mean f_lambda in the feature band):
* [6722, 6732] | 0.0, 46.3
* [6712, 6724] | 0.9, 42.9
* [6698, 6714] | 1.3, 42.2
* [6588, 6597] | 0.3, 42.4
